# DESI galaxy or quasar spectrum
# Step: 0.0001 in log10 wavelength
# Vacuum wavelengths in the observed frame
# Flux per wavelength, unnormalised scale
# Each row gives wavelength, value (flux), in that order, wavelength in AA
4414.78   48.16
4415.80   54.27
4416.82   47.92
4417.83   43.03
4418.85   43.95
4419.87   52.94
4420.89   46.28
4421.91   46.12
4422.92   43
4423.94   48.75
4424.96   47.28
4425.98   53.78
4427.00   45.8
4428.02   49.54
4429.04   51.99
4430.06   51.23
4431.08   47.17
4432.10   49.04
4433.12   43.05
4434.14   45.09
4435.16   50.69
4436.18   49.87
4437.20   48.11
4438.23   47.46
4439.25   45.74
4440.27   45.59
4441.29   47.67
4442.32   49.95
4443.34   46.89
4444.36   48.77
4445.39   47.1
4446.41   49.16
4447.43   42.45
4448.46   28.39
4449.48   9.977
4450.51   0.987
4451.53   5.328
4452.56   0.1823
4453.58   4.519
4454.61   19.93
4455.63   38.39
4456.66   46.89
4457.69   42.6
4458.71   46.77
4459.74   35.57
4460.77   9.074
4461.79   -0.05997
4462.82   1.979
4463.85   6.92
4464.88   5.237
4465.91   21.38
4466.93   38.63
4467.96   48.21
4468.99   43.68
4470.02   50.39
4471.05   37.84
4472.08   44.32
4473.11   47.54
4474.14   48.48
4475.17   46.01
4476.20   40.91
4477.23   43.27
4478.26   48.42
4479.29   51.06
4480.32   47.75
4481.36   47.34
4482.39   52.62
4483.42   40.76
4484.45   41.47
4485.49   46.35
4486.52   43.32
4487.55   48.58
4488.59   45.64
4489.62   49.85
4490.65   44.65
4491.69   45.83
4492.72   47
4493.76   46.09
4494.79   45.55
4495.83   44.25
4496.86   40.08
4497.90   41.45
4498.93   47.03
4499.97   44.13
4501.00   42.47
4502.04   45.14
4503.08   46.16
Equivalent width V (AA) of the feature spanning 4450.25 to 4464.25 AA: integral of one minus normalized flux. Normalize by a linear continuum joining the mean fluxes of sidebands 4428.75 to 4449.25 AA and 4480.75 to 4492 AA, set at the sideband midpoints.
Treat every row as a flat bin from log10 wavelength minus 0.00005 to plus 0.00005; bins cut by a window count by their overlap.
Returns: 8.26 AA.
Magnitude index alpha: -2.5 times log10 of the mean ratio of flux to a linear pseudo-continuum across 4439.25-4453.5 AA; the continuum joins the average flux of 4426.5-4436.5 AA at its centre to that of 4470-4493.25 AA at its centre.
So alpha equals 0.43 mag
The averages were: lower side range 48.3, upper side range 46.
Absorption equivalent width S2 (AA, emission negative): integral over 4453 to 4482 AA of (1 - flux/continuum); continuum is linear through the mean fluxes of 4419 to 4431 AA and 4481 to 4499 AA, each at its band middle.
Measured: 7.5 AA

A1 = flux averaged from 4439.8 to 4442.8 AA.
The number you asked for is 47.7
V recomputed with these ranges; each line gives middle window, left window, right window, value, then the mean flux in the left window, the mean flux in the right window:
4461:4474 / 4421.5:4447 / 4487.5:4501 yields 4.9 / 48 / 45.2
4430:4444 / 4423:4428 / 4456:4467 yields -2.7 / 48.4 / 22.7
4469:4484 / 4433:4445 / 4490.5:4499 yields -0.2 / 47.5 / 44.5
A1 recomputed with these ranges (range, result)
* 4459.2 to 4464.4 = 10.8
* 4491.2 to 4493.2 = 46.5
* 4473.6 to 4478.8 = 45.5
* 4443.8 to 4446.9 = 48.3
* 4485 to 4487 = 44.9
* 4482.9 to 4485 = 41.2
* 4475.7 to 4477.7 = 42.1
